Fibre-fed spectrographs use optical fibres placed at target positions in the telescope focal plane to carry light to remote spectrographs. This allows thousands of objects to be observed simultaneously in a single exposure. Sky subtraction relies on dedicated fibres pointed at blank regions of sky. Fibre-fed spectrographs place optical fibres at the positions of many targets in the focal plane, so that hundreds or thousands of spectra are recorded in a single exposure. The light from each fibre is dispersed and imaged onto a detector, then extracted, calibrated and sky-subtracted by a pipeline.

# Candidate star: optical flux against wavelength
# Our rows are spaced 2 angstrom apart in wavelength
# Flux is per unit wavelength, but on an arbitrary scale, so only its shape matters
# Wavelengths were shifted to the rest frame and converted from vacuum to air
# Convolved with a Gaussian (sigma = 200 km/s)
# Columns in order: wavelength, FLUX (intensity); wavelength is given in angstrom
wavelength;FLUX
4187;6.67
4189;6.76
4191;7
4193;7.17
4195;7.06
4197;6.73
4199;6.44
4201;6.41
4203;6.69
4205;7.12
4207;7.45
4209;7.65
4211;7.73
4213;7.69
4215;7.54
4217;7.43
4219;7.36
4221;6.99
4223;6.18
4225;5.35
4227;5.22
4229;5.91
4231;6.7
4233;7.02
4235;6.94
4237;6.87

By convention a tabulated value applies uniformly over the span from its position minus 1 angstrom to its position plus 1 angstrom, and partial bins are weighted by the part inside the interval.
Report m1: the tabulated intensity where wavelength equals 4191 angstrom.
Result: 7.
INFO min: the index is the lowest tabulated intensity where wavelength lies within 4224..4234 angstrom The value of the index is 5.22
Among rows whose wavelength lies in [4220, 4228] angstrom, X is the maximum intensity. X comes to 6.99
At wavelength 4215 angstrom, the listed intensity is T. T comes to 7.54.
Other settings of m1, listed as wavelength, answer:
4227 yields 5.22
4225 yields 5.35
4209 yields 7.65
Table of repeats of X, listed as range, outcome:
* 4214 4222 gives 7.54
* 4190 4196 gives 7.17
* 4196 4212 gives 7.73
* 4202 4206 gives 7.12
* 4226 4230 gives 5.91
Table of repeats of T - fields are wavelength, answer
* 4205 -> 7.12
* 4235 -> 6.94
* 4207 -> 7.45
